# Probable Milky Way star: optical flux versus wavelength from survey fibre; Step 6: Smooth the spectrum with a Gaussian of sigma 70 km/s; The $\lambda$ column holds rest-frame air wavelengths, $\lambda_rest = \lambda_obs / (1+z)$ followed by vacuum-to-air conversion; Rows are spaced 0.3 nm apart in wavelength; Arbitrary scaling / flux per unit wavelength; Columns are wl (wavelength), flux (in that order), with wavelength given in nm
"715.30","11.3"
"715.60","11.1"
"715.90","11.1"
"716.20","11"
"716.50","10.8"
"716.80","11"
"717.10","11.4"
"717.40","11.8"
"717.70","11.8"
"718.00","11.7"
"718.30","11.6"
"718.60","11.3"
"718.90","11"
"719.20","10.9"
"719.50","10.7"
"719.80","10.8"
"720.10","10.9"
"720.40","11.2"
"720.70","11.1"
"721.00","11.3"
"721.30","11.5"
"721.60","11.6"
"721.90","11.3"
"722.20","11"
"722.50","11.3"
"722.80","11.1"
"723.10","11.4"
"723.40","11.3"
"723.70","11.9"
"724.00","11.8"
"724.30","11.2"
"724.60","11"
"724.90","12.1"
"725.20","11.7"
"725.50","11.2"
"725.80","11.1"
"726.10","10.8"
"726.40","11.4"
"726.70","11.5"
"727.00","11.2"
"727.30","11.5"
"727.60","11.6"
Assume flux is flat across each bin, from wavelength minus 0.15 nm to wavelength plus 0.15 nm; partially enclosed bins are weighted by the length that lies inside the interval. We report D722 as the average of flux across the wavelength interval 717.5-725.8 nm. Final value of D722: 11.3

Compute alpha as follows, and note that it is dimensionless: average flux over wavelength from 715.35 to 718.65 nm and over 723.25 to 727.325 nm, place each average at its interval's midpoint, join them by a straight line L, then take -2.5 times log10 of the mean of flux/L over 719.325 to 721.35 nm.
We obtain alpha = 0.03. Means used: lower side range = 11.3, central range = 11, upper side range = 11.4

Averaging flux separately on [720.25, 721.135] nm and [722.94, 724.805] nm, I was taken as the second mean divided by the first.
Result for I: 1.0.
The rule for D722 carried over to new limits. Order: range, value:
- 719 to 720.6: 10.9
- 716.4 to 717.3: 11.1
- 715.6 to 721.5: 11.2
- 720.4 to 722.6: 11.3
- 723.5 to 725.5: 11.6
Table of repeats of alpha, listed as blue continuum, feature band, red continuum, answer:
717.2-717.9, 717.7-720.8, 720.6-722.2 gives 0.040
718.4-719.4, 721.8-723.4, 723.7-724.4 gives 0.022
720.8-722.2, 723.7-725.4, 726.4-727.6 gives -0.017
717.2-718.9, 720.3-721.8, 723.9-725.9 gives 0.017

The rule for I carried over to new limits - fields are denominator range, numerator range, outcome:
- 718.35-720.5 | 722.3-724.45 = 1.04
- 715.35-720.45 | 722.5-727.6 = 1.02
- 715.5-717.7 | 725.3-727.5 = 1.00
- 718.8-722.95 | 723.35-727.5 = 1.03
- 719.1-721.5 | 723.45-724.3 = 1.05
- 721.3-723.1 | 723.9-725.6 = 1.02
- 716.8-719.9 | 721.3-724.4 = 1.01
